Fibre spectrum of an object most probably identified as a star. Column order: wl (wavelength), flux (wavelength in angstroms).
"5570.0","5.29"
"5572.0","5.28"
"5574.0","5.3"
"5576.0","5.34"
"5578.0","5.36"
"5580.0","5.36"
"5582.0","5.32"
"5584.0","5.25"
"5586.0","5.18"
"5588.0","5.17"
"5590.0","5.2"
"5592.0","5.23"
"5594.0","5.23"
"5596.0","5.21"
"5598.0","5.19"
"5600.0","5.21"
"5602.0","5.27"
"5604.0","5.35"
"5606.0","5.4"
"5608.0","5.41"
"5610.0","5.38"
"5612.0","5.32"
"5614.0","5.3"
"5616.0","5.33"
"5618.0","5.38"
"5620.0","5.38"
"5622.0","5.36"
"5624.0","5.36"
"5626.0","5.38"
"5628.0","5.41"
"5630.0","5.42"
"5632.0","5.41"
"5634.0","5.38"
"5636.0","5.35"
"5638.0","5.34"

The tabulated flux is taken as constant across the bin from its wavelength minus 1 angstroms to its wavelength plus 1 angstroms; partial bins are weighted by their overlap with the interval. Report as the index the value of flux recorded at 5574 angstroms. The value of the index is 5.3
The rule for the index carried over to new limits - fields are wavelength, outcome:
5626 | 5.38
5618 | 5.38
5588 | 5.17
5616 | 5.33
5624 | 5.36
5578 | 5.36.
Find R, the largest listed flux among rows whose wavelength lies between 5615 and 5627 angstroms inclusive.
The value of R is 5.38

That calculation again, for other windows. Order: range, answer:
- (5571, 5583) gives 5.36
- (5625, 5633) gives 5.42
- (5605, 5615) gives 5.41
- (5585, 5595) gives 5.23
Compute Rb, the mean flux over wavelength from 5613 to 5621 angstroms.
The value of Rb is 5.35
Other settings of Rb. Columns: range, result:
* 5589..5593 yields 5.21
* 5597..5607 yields 5.28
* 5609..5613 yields 5.35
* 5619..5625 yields 5.37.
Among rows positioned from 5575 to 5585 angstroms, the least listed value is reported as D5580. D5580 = 5.25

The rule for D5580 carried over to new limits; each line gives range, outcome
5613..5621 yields 5.3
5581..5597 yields 5.17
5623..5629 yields 5.36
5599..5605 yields 5.21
